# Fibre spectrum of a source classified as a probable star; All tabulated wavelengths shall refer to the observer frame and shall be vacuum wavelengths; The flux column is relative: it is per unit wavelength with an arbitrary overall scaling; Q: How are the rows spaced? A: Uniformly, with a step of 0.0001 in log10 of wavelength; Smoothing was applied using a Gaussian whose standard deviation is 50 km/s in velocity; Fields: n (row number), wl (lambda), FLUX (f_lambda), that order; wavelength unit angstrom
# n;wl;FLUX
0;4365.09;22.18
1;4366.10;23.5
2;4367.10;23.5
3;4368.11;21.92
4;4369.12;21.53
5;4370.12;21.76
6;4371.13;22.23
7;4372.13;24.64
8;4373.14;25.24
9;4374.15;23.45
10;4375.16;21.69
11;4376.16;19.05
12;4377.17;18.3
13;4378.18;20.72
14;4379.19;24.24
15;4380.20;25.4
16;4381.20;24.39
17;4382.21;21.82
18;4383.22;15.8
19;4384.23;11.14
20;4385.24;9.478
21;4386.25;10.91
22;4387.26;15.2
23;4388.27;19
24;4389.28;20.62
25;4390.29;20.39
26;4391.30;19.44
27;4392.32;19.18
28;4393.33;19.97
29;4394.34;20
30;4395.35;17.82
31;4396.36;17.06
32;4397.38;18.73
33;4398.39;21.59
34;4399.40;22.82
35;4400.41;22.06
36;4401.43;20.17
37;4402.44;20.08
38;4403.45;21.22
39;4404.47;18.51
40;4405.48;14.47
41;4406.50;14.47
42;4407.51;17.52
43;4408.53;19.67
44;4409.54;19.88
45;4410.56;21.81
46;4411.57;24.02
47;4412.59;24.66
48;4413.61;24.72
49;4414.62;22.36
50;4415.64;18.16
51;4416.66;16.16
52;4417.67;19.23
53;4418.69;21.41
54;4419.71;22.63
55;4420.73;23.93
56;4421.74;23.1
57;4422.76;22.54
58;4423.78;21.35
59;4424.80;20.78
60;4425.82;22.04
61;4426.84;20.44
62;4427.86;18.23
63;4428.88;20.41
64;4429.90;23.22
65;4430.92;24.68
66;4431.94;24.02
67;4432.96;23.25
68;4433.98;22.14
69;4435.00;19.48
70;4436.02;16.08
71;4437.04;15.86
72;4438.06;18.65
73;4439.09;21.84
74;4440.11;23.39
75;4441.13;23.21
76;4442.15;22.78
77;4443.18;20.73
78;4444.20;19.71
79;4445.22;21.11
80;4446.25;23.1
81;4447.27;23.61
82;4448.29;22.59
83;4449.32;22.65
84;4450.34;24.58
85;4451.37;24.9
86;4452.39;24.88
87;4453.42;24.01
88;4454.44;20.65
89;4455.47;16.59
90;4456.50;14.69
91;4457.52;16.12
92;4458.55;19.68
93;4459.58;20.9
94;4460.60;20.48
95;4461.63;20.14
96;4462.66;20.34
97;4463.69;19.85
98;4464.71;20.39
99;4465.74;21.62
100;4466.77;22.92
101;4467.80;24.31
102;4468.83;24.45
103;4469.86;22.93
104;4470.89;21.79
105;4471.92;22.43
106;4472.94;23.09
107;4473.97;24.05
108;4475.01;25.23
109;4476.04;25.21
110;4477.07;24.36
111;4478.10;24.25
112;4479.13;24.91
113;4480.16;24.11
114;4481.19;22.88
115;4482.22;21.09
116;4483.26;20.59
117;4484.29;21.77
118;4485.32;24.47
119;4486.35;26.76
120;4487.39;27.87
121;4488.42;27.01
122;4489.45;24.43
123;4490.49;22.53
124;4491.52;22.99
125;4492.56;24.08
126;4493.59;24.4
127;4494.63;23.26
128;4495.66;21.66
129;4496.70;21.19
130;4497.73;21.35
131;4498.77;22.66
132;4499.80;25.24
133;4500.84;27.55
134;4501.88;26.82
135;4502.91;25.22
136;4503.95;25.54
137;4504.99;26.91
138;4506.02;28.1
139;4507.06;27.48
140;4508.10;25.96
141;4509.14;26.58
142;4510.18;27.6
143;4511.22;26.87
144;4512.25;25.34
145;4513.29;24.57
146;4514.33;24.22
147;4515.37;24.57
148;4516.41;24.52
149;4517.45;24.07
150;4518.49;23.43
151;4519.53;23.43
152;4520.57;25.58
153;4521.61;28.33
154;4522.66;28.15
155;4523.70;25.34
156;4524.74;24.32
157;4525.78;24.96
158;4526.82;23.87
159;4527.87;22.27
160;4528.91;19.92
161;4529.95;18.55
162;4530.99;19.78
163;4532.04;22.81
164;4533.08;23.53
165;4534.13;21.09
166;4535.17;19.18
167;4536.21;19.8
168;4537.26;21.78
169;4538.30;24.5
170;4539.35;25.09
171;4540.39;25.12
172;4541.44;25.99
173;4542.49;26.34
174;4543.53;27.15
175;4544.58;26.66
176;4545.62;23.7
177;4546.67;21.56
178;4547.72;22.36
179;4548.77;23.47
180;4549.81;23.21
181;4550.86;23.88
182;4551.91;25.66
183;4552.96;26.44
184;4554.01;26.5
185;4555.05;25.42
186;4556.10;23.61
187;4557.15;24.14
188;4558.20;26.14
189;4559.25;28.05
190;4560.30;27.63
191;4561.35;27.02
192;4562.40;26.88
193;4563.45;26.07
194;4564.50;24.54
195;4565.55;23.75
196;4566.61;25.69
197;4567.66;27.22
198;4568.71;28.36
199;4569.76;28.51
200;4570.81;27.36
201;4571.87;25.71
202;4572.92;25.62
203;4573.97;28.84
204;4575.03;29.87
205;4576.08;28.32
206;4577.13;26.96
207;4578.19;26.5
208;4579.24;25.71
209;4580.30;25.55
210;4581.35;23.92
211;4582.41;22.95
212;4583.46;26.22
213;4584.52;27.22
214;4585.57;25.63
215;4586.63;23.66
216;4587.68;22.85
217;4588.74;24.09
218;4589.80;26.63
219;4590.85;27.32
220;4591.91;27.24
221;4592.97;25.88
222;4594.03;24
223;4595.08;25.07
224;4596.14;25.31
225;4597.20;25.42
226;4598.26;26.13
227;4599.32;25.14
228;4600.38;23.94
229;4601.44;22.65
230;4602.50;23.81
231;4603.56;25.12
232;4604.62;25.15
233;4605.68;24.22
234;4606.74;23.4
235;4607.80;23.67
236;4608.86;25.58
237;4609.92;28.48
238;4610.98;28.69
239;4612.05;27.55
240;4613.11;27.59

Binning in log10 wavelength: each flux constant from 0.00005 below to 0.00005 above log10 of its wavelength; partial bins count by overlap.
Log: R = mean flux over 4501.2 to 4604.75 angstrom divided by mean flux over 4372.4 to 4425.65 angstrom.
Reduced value 1.26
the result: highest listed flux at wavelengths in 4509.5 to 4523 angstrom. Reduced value 28.33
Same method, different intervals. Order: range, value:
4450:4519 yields 28.1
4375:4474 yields 25.4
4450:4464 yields 24.9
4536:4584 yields 29.87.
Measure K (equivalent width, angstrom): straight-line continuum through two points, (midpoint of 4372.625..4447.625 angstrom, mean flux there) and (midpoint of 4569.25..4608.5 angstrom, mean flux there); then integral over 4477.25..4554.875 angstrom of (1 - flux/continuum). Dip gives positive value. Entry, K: -2.8 angstrom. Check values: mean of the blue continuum 20.4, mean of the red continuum 25.6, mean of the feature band 24.3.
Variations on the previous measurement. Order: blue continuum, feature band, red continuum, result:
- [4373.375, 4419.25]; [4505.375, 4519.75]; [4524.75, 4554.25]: -1.83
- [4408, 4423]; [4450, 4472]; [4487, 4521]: 1.94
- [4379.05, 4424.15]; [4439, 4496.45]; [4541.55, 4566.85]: -1.19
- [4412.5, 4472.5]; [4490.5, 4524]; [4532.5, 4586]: -2.08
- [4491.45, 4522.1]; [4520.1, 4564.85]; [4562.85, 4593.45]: 2.18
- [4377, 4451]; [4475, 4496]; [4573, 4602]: -1.33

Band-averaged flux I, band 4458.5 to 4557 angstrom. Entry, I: 23.9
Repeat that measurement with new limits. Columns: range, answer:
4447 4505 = 23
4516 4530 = 24.2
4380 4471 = 20.5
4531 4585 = 25.2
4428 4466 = 21.1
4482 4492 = 24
